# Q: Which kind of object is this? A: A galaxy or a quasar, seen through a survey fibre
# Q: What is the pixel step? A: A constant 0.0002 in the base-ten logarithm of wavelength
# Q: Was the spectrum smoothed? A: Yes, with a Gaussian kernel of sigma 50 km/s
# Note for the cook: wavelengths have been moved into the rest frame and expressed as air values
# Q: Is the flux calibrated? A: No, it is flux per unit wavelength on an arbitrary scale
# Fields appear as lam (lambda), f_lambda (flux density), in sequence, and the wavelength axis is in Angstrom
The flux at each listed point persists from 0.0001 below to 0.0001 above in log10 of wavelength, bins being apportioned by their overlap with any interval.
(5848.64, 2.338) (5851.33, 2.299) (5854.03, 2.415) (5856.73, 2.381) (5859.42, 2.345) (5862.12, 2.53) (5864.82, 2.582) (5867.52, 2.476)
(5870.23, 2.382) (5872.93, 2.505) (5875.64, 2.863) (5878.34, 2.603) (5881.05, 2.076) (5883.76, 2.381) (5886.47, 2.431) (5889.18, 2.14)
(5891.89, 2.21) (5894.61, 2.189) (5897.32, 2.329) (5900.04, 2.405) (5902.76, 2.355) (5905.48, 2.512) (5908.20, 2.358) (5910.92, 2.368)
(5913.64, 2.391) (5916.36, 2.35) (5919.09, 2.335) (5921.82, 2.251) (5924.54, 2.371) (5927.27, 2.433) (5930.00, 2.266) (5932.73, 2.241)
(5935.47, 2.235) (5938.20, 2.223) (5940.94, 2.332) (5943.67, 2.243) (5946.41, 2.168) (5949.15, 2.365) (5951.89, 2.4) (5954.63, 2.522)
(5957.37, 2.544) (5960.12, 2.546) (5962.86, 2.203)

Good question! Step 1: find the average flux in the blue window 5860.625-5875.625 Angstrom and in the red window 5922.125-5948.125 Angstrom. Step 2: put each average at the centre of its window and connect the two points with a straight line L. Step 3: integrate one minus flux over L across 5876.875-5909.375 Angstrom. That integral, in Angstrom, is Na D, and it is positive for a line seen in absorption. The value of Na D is 1.3 Angstrom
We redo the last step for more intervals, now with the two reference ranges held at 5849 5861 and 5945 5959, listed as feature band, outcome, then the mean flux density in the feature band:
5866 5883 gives -0.80 Angstrom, 2.48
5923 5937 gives 0.50 Angstrom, 2.31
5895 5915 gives 0.03 Angstrom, 2.38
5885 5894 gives 0.45 Angstrom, 2.26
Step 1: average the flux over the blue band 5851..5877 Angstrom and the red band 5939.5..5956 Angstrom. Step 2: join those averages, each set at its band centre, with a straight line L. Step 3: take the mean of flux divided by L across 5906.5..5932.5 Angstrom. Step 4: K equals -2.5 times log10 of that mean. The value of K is 0.02 mag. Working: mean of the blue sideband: 2.48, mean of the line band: 2.35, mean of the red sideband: 2.34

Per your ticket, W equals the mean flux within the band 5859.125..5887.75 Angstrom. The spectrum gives 2.47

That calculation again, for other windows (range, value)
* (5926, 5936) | 2.3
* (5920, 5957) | 2.32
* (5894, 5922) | 2.36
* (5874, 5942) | 2.35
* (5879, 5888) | 2.32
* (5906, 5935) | 2.34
